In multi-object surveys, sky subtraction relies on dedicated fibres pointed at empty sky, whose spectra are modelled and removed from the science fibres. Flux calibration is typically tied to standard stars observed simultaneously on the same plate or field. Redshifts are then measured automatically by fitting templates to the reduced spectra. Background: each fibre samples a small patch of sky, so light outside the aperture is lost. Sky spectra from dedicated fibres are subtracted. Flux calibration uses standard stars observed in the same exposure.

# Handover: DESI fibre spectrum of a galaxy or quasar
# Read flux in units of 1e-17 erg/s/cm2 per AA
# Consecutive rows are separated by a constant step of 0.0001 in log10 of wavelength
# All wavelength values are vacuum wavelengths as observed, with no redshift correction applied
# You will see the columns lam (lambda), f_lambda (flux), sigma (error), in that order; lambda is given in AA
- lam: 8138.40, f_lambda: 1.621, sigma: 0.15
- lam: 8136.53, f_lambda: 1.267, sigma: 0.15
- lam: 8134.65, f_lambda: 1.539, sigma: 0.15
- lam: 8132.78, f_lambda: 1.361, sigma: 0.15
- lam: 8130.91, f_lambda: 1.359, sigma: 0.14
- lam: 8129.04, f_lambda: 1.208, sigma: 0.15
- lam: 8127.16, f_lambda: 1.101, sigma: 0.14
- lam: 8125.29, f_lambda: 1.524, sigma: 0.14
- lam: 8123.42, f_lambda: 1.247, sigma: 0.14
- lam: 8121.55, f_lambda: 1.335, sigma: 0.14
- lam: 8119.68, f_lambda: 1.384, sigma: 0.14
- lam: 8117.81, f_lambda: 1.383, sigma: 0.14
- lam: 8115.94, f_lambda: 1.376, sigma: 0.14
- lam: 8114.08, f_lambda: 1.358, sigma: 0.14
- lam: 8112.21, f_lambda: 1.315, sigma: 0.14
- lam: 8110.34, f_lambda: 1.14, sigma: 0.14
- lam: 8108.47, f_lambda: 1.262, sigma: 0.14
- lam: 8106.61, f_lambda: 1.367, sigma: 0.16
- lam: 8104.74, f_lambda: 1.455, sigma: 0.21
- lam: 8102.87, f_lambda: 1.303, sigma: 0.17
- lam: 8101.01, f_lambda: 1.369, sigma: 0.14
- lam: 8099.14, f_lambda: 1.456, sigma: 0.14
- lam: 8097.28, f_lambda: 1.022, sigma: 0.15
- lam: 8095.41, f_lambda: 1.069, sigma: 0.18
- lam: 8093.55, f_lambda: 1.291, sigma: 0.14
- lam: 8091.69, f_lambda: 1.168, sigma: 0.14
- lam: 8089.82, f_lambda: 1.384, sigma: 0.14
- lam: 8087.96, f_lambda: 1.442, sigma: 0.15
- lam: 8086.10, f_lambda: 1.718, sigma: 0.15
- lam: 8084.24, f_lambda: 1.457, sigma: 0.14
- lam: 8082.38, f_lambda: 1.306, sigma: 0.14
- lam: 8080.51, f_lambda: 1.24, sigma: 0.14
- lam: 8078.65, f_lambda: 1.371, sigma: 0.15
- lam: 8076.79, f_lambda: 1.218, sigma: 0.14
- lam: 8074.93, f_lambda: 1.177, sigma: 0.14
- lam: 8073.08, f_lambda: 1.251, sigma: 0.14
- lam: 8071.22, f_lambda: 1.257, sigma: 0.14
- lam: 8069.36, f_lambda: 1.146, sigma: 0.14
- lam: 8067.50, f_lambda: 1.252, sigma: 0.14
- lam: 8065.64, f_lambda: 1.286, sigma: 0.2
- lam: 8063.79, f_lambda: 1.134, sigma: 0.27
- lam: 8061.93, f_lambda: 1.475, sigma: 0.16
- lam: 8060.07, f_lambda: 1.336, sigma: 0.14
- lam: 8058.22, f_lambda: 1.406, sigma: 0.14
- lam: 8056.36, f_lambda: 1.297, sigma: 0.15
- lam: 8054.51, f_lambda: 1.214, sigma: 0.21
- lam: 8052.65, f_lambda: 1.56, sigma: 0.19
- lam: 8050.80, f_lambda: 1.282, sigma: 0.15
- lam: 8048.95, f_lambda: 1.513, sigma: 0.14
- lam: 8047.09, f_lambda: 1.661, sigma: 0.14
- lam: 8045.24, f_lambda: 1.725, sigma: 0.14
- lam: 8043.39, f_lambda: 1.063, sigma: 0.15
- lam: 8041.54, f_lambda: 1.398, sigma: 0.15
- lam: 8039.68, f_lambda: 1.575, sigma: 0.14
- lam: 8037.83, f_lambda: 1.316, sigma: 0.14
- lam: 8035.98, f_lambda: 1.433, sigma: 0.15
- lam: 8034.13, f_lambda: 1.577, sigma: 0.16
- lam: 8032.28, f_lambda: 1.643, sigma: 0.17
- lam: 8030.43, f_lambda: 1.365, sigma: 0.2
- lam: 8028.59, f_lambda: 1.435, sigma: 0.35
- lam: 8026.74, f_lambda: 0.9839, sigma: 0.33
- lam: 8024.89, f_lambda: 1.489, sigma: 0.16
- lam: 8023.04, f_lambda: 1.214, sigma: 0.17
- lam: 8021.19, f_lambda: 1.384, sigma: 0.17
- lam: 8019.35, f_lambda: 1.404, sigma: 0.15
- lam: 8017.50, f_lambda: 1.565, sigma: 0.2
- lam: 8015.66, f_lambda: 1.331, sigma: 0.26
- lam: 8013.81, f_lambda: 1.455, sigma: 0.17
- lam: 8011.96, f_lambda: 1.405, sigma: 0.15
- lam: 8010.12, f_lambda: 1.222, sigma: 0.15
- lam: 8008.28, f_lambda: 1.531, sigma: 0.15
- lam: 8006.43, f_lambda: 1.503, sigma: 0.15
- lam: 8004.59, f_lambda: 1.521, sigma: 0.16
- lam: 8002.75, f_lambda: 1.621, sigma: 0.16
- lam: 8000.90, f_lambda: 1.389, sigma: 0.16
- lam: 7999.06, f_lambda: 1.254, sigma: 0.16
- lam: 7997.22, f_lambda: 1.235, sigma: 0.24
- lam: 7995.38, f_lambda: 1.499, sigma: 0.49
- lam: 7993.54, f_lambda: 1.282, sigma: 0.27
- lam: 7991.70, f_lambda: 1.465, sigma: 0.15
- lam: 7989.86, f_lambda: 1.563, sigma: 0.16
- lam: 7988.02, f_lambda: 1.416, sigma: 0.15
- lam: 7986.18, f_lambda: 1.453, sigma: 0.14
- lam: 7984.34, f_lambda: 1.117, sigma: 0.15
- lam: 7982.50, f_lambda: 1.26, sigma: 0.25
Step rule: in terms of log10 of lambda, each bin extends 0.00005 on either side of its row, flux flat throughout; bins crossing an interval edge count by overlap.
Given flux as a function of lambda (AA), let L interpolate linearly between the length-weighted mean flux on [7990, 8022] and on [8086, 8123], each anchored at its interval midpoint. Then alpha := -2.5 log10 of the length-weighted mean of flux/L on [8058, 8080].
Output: 0.07 mag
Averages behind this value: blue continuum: 1.42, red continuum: 1.32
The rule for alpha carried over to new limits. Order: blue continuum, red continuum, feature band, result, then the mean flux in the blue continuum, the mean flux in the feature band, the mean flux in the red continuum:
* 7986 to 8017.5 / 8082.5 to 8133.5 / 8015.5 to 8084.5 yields 0.016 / 1.42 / 1.36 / 1.33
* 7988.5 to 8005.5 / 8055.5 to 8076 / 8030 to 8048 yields -0.113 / 1.43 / 1.48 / 1.27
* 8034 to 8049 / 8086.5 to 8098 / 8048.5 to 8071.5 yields 0.058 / 1.46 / 1.32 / 1.26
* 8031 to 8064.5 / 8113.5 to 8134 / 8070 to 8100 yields 0.064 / 1.42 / 1.3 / 1.33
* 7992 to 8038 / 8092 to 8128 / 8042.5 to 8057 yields -0.040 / 1.4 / 1.42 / 1.3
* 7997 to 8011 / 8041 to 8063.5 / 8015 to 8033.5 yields 0.021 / 1.42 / 1.39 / 1.4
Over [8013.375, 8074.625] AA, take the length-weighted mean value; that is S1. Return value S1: 1.37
